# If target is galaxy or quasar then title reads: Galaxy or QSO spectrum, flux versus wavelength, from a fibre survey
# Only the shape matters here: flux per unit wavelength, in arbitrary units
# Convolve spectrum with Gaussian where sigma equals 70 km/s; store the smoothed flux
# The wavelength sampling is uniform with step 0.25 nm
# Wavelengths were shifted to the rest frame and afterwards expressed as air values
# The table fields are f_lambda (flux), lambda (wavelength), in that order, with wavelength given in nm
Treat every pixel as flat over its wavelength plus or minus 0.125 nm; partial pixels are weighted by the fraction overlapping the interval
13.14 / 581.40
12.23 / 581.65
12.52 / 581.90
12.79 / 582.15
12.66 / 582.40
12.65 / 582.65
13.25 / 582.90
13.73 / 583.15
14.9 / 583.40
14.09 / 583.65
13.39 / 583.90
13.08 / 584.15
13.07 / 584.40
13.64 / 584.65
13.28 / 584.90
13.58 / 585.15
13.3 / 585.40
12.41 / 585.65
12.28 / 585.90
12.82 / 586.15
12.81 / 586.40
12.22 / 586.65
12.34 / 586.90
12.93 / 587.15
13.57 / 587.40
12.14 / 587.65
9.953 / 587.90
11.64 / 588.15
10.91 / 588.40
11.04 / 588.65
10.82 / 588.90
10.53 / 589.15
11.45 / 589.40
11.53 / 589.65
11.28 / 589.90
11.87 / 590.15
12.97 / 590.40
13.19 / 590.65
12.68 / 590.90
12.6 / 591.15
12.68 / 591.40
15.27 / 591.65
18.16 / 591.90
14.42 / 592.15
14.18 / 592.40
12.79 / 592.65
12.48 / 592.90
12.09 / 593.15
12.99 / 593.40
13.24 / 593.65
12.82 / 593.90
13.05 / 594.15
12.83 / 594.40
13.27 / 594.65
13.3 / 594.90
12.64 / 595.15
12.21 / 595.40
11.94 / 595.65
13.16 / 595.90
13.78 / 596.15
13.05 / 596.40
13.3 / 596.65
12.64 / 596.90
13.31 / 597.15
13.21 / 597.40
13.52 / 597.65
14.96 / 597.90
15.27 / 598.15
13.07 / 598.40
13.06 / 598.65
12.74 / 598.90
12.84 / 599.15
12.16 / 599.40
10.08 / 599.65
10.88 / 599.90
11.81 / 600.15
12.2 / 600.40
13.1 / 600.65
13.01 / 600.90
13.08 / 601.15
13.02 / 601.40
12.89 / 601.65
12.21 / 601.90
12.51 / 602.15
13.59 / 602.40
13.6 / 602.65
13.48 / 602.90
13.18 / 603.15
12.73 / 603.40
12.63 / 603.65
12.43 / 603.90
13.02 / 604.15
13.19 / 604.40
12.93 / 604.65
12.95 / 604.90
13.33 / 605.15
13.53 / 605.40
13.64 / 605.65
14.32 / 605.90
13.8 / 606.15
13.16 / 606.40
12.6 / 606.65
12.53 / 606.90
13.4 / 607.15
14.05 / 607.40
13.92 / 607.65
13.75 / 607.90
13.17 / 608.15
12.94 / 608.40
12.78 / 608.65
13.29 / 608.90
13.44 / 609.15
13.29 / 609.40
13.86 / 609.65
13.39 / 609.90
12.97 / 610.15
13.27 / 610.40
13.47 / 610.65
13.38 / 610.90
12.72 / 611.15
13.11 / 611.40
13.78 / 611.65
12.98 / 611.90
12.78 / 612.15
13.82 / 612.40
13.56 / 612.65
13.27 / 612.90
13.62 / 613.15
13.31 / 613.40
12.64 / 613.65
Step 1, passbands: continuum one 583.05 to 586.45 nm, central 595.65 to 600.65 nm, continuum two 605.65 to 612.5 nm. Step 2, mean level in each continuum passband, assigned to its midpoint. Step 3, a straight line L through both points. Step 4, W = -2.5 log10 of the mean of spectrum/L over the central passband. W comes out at 0.04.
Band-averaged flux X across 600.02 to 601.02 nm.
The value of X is 12.5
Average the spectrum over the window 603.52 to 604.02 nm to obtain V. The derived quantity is 12.5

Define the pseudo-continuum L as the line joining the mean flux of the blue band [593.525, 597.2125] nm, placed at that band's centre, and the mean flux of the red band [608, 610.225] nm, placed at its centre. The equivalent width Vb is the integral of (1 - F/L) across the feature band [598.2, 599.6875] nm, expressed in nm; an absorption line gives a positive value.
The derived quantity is 0.05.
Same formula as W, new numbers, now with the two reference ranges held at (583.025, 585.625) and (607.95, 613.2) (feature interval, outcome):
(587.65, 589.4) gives 0.228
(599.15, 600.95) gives 0.127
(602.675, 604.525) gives 0.030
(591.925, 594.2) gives 0.010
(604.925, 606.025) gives -0.024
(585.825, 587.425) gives 0.072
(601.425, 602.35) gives 0.058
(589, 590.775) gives 0.145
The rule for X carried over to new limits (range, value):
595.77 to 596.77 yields 13.3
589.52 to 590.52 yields 11.9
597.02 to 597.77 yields 13.3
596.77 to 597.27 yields 13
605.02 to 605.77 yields 13.5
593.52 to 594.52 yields 13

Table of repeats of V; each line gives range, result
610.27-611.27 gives 13.2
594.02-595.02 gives 13.1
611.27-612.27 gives 13.2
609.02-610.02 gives 13.5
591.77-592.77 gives 14.9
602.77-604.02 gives 12.9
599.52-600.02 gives 10.5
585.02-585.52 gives 13.4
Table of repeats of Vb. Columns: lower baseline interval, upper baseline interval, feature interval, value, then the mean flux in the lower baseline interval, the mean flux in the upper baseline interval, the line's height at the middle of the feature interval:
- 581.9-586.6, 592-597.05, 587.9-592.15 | 0.23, 13.2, 13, 13.1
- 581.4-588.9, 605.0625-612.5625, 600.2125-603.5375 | 0.05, 12.7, 13.4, 13.2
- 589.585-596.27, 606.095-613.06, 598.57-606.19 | 0.23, 13.1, 13.3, 13.2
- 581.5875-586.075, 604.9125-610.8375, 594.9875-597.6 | 0.07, 13.2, 13.4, 13.3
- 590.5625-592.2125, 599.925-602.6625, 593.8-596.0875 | 0.14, 14.2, 12.7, 13.6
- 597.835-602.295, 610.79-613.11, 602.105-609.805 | -0.17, 12.7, 13.3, 13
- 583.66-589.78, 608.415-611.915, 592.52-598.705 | -0.22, 12.3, 13.3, 12.7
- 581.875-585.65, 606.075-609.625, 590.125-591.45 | 0.06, 13.3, 13.3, 13.3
